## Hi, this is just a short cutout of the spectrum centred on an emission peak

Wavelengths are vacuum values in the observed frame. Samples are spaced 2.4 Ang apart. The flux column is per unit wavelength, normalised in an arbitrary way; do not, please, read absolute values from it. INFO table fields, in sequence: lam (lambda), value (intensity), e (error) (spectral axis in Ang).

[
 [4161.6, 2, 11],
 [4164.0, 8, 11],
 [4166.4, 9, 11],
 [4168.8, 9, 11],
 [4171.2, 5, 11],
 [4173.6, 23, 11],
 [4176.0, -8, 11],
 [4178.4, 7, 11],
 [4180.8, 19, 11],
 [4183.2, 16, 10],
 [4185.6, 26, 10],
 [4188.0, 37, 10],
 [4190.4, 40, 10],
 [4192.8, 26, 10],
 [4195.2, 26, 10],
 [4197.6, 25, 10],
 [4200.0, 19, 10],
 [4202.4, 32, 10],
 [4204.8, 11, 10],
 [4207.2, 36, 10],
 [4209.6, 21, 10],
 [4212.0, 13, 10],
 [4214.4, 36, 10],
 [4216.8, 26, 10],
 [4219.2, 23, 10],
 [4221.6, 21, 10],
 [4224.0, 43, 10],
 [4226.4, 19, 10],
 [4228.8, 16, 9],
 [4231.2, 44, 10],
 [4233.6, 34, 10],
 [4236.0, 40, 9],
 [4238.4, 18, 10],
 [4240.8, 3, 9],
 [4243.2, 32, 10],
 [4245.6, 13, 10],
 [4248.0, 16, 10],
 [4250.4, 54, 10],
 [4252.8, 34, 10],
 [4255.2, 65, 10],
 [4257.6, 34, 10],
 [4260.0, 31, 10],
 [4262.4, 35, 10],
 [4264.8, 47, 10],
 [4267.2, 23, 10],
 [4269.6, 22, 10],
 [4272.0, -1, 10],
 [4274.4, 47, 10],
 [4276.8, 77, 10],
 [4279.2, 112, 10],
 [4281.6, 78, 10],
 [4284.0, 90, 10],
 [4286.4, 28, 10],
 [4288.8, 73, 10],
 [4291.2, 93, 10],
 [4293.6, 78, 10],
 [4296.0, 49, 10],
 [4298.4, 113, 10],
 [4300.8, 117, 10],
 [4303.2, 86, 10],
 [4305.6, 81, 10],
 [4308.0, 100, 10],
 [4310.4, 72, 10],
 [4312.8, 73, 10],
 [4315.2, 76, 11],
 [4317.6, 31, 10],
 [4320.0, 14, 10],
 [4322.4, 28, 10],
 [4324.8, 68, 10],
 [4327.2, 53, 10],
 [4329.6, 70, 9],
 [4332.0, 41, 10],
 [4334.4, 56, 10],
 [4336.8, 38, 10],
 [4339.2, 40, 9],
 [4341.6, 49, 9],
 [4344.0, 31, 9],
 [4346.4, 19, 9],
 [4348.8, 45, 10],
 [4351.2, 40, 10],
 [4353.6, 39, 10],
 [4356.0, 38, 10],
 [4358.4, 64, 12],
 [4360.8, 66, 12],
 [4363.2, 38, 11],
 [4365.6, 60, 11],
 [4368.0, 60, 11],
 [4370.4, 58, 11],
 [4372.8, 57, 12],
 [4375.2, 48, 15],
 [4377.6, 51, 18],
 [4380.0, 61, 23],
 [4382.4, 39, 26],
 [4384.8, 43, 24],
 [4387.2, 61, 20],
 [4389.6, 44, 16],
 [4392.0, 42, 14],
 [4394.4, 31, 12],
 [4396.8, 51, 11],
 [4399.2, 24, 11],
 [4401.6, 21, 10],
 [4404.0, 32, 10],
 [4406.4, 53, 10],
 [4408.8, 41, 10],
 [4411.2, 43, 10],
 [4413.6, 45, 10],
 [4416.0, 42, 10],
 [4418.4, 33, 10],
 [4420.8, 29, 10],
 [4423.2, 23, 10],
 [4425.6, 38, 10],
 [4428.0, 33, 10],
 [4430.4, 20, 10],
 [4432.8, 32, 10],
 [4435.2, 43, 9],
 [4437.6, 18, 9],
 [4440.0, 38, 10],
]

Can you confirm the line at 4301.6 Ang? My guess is Lyman alpha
